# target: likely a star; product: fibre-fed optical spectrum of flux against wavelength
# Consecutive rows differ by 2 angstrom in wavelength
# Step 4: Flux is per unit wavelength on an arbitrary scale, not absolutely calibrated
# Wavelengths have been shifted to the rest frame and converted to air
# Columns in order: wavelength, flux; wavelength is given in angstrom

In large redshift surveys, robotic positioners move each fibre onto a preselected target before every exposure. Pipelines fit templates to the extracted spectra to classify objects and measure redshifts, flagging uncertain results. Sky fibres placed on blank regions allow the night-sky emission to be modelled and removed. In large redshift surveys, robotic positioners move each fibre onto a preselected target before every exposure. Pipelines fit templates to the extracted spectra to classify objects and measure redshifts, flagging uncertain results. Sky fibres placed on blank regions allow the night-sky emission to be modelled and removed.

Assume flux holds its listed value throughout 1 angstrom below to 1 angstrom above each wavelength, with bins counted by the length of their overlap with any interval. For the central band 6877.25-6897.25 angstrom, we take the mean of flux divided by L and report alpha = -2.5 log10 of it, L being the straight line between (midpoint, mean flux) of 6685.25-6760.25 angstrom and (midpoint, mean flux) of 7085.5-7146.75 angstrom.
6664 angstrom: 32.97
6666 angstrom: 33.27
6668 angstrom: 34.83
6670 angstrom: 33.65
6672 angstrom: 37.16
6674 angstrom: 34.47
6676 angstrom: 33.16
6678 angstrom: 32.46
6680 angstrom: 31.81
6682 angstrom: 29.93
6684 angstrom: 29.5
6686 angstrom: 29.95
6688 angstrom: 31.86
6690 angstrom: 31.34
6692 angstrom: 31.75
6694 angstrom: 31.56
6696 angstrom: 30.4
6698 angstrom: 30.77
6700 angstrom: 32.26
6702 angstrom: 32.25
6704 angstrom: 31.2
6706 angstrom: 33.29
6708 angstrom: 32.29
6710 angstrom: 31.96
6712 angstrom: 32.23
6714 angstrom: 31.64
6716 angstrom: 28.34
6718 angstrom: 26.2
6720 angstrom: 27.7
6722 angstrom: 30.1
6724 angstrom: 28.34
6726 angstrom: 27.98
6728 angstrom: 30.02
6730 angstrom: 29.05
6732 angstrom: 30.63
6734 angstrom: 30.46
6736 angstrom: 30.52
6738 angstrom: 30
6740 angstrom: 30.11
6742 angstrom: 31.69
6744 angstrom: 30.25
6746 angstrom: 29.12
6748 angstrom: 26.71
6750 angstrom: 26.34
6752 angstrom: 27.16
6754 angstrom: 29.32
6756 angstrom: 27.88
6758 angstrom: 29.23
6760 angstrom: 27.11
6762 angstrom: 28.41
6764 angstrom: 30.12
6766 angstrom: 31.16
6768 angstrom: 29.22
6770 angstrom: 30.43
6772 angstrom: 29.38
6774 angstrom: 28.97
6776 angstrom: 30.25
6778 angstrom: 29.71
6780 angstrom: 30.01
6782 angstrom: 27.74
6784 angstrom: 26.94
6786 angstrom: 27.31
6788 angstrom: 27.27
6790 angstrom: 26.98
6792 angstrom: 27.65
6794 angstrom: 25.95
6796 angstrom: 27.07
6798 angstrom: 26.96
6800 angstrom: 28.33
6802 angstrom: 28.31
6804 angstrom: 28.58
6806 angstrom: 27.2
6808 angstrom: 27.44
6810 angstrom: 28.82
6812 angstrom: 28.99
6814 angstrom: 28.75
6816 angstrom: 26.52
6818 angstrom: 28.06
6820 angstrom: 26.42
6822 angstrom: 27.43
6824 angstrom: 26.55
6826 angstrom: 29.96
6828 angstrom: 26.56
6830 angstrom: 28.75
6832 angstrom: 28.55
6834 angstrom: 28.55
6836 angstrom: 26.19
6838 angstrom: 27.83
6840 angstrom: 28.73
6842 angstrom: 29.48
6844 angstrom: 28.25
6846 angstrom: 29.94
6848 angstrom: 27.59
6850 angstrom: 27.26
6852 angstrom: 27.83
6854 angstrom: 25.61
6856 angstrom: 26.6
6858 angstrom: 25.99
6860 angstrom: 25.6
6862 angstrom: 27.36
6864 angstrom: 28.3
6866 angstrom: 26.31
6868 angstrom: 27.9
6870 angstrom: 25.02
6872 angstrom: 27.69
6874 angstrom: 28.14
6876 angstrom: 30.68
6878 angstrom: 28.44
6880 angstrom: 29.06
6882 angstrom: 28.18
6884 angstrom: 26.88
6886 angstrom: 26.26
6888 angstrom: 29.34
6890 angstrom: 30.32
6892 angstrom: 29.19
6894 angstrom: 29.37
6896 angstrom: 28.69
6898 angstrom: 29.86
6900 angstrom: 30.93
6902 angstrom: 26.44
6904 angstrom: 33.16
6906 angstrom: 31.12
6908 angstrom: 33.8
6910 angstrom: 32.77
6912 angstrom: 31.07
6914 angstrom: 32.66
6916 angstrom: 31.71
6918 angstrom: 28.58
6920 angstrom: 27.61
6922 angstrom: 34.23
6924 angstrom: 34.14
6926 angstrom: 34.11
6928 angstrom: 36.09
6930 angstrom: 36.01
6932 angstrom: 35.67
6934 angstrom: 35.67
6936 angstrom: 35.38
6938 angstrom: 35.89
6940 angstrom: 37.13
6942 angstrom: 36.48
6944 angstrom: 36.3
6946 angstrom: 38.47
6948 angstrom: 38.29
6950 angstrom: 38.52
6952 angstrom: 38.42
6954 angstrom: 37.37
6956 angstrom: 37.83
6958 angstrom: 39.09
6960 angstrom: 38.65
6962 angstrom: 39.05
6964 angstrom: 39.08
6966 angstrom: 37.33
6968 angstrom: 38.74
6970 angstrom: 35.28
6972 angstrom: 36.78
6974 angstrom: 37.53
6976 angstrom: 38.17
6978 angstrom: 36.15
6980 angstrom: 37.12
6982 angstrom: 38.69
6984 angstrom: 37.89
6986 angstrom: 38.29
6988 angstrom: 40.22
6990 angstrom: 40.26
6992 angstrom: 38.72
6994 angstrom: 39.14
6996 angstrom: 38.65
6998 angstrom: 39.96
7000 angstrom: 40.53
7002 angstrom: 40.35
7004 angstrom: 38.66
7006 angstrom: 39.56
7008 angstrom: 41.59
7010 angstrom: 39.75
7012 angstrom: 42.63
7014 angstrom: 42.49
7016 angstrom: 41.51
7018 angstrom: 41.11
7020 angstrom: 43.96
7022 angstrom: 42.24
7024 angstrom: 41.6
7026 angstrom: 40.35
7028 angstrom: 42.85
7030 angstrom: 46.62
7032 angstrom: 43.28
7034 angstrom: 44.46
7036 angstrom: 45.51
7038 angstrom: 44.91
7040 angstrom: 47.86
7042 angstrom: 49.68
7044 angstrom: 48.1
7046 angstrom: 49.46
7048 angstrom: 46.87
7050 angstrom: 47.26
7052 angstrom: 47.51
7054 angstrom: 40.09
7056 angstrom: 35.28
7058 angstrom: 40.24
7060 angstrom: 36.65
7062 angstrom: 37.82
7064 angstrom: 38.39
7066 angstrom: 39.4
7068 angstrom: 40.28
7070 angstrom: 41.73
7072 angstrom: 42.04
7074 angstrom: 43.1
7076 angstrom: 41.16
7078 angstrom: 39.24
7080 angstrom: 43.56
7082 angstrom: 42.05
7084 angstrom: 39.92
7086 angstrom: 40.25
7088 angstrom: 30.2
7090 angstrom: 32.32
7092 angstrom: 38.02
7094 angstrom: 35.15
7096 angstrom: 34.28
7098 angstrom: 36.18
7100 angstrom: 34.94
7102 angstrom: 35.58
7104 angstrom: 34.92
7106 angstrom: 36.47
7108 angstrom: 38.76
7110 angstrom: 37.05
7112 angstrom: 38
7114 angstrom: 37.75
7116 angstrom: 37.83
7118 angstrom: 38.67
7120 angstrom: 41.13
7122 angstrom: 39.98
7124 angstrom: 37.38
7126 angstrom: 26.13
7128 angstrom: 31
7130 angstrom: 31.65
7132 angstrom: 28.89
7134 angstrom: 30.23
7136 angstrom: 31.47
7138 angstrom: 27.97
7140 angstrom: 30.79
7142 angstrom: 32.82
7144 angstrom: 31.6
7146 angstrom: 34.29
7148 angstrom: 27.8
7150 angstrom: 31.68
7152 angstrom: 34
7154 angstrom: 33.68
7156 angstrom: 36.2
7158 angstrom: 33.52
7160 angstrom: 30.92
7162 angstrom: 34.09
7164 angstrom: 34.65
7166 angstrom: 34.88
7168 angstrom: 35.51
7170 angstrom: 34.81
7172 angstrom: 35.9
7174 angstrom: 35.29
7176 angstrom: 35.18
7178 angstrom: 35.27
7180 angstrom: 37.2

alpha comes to 0.12 mag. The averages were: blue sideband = 30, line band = 28.6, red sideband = 34.5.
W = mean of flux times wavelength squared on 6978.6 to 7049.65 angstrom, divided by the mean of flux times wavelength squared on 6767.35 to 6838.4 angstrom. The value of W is 1.60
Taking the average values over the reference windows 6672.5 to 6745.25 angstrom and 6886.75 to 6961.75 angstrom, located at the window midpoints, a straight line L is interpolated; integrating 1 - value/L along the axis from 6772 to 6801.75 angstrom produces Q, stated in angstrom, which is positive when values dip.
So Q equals 3.6 angstrom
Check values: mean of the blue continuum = 30.8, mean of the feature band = 28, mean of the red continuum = 33.8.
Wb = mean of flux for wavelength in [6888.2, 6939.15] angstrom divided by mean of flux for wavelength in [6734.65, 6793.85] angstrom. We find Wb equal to 1.12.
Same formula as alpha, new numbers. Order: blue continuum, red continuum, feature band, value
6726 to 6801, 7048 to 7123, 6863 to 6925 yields 0.114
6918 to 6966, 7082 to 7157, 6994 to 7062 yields -0.200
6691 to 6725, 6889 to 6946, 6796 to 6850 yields 0.140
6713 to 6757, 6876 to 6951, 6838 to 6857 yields 0.118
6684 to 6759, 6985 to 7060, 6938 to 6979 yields 0.058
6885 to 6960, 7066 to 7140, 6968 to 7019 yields -0.133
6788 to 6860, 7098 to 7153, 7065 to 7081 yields -0.245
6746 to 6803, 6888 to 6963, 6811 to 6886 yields 0.124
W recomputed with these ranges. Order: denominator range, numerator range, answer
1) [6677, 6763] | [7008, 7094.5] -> 1.53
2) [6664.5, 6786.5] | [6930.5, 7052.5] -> 1.44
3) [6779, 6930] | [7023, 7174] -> 1.41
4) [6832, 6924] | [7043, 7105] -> 1.46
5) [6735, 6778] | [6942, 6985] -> 1.37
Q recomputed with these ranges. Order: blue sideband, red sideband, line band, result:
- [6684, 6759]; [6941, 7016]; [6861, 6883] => 4.5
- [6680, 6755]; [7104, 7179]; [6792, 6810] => 2.0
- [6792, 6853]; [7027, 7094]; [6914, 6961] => -1.3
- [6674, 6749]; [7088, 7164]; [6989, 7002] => -2.6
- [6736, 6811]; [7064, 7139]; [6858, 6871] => 1.7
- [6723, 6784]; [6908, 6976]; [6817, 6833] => 2.0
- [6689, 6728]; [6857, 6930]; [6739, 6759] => 1.1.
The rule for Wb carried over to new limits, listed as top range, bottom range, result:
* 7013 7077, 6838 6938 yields 1.44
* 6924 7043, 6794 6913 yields 1.40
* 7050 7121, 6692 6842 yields 1.33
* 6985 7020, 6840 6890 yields 1.45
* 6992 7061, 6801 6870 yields 1.54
